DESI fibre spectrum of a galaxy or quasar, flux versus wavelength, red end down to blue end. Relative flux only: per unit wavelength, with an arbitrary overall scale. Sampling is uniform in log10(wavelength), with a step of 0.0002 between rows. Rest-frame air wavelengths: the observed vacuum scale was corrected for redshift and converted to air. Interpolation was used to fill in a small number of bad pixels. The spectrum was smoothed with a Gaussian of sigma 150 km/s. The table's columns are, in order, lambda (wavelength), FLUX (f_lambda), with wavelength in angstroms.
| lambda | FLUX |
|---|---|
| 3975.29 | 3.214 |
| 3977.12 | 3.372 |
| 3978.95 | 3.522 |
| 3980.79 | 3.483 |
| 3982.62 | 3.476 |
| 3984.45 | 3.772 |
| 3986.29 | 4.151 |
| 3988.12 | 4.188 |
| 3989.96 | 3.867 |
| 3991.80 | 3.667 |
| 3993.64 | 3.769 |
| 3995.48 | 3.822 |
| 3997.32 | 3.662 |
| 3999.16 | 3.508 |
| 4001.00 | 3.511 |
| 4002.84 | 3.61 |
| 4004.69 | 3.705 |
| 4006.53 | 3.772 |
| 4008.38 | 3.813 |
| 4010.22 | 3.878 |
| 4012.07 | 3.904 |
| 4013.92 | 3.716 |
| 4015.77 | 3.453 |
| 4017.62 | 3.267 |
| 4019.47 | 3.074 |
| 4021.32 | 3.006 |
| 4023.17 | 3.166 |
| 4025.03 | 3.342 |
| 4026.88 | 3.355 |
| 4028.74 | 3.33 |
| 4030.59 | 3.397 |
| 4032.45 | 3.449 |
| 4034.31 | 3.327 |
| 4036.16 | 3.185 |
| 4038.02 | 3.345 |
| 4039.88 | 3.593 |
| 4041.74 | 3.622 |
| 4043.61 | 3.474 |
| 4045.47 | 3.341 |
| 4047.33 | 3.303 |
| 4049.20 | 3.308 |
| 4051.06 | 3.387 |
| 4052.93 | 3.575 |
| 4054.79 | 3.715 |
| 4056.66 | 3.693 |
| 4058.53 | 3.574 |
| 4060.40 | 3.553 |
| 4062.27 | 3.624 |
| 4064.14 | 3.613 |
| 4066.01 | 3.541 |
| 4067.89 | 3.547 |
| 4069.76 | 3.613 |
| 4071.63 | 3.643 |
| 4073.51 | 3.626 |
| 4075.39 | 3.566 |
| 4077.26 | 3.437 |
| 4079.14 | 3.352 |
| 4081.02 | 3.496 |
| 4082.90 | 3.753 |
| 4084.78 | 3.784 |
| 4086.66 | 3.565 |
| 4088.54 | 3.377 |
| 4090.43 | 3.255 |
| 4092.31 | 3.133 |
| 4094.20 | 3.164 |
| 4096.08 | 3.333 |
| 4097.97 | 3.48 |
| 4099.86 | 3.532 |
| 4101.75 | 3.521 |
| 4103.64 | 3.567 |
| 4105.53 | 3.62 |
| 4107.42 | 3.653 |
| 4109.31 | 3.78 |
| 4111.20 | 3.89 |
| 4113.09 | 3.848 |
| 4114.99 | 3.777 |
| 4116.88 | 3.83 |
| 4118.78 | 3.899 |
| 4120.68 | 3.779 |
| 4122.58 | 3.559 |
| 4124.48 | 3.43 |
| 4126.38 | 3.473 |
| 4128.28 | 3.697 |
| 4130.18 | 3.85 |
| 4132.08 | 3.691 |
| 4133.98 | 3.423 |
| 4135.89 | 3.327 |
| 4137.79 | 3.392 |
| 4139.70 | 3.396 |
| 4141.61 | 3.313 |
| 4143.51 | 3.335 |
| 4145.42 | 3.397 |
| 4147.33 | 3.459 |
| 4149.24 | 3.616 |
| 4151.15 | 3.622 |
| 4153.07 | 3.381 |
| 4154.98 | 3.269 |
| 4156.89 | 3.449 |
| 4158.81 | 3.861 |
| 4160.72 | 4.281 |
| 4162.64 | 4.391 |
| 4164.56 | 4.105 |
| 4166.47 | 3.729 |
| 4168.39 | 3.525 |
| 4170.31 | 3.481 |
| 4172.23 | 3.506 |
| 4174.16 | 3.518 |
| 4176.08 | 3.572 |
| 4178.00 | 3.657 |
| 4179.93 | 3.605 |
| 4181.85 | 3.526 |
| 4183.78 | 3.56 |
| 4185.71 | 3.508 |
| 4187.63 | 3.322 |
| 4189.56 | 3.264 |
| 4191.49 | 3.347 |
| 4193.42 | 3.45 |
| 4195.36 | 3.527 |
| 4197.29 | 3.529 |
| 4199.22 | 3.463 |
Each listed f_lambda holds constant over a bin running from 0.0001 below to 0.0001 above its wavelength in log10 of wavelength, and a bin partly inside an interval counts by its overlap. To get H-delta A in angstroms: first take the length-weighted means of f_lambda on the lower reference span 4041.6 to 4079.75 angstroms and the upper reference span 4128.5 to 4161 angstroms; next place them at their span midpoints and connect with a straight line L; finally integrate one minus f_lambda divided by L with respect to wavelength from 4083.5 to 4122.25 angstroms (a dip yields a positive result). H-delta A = -0.7 angstroms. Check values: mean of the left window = 3.53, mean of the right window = 3.52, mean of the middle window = 3.59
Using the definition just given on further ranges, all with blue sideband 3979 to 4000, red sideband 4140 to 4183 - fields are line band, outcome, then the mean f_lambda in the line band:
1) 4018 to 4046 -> 2.90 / 3.33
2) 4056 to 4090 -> 1.06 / 3.57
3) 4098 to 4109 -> 0.24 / 3.58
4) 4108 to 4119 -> -0.53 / 3.83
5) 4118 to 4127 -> 0.04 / 3.63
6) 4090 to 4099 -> 0.96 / 3.28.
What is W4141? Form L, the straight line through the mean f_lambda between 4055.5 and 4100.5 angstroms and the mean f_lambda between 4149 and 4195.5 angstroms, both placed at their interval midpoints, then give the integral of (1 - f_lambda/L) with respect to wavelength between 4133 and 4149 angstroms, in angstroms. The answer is 0.81 angstroms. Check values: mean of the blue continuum 3.51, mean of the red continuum 3.6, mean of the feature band 3.39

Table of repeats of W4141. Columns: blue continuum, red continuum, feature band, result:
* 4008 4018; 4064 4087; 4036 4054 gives 1.02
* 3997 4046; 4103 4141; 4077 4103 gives 1.05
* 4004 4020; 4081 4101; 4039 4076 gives -0.25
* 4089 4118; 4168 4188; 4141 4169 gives -0.91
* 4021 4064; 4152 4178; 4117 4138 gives 0.03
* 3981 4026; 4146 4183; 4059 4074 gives 0.19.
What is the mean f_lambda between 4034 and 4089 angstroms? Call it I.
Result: 3.52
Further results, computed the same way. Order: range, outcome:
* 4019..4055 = 3.36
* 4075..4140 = 3.56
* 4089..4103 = 3.35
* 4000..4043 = 3.47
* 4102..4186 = 3.63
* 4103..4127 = 3.71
